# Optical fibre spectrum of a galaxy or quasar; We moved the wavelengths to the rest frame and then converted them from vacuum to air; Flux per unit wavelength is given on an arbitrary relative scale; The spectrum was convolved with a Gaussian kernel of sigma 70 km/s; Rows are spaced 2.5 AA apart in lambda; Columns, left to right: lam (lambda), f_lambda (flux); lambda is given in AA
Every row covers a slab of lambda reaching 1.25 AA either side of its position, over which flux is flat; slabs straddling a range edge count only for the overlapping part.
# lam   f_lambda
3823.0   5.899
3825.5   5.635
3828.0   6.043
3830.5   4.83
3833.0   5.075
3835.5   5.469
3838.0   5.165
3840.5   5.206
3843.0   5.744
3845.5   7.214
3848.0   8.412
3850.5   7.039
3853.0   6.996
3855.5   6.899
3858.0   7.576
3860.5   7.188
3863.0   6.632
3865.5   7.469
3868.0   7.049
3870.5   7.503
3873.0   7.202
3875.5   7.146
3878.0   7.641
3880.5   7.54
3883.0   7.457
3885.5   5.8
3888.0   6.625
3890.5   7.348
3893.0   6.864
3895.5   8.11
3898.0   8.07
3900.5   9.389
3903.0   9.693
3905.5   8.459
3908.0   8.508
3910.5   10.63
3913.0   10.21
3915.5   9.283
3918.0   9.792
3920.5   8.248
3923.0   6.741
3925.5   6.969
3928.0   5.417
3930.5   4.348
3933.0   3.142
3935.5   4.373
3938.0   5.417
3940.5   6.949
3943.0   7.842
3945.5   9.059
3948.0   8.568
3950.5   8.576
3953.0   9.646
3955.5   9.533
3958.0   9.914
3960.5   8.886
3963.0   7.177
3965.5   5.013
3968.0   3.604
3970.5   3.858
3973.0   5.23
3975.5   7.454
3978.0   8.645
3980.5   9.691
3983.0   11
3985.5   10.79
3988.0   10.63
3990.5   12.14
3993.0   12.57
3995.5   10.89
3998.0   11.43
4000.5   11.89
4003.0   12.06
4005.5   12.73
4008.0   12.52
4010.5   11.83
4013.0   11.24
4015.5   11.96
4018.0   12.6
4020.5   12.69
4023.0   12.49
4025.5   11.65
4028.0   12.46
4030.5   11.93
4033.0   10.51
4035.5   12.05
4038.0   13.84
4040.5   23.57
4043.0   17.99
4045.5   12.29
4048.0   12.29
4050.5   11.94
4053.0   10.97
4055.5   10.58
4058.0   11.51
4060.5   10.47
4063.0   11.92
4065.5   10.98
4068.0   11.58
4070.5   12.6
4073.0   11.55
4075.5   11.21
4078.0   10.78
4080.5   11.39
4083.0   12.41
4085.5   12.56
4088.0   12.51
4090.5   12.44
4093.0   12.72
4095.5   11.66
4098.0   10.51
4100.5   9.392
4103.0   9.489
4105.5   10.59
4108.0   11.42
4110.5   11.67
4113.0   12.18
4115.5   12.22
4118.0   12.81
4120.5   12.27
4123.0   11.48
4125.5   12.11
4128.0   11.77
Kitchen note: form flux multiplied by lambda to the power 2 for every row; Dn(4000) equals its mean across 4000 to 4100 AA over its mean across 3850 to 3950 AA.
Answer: 1.78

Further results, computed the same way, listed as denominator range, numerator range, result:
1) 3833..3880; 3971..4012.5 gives 1.66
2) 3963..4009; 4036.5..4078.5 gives 1.39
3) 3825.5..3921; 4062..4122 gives 1.75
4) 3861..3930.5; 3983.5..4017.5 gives 1.59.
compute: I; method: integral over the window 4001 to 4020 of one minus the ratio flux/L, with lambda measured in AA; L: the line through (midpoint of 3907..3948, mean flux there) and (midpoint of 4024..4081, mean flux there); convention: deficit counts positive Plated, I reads -2.5 AA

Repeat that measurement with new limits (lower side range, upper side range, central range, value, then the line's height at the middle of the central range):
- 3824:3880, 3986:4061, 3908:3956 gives 8.7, 9.34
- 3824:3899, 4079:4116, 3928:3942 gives 5.6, 8.24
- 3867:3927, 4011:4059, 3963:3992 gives 7.7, 10.8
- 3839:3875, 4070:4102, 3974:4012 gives -5.0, 9.75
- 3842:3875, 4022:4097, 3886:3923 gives -0.7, 8.36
